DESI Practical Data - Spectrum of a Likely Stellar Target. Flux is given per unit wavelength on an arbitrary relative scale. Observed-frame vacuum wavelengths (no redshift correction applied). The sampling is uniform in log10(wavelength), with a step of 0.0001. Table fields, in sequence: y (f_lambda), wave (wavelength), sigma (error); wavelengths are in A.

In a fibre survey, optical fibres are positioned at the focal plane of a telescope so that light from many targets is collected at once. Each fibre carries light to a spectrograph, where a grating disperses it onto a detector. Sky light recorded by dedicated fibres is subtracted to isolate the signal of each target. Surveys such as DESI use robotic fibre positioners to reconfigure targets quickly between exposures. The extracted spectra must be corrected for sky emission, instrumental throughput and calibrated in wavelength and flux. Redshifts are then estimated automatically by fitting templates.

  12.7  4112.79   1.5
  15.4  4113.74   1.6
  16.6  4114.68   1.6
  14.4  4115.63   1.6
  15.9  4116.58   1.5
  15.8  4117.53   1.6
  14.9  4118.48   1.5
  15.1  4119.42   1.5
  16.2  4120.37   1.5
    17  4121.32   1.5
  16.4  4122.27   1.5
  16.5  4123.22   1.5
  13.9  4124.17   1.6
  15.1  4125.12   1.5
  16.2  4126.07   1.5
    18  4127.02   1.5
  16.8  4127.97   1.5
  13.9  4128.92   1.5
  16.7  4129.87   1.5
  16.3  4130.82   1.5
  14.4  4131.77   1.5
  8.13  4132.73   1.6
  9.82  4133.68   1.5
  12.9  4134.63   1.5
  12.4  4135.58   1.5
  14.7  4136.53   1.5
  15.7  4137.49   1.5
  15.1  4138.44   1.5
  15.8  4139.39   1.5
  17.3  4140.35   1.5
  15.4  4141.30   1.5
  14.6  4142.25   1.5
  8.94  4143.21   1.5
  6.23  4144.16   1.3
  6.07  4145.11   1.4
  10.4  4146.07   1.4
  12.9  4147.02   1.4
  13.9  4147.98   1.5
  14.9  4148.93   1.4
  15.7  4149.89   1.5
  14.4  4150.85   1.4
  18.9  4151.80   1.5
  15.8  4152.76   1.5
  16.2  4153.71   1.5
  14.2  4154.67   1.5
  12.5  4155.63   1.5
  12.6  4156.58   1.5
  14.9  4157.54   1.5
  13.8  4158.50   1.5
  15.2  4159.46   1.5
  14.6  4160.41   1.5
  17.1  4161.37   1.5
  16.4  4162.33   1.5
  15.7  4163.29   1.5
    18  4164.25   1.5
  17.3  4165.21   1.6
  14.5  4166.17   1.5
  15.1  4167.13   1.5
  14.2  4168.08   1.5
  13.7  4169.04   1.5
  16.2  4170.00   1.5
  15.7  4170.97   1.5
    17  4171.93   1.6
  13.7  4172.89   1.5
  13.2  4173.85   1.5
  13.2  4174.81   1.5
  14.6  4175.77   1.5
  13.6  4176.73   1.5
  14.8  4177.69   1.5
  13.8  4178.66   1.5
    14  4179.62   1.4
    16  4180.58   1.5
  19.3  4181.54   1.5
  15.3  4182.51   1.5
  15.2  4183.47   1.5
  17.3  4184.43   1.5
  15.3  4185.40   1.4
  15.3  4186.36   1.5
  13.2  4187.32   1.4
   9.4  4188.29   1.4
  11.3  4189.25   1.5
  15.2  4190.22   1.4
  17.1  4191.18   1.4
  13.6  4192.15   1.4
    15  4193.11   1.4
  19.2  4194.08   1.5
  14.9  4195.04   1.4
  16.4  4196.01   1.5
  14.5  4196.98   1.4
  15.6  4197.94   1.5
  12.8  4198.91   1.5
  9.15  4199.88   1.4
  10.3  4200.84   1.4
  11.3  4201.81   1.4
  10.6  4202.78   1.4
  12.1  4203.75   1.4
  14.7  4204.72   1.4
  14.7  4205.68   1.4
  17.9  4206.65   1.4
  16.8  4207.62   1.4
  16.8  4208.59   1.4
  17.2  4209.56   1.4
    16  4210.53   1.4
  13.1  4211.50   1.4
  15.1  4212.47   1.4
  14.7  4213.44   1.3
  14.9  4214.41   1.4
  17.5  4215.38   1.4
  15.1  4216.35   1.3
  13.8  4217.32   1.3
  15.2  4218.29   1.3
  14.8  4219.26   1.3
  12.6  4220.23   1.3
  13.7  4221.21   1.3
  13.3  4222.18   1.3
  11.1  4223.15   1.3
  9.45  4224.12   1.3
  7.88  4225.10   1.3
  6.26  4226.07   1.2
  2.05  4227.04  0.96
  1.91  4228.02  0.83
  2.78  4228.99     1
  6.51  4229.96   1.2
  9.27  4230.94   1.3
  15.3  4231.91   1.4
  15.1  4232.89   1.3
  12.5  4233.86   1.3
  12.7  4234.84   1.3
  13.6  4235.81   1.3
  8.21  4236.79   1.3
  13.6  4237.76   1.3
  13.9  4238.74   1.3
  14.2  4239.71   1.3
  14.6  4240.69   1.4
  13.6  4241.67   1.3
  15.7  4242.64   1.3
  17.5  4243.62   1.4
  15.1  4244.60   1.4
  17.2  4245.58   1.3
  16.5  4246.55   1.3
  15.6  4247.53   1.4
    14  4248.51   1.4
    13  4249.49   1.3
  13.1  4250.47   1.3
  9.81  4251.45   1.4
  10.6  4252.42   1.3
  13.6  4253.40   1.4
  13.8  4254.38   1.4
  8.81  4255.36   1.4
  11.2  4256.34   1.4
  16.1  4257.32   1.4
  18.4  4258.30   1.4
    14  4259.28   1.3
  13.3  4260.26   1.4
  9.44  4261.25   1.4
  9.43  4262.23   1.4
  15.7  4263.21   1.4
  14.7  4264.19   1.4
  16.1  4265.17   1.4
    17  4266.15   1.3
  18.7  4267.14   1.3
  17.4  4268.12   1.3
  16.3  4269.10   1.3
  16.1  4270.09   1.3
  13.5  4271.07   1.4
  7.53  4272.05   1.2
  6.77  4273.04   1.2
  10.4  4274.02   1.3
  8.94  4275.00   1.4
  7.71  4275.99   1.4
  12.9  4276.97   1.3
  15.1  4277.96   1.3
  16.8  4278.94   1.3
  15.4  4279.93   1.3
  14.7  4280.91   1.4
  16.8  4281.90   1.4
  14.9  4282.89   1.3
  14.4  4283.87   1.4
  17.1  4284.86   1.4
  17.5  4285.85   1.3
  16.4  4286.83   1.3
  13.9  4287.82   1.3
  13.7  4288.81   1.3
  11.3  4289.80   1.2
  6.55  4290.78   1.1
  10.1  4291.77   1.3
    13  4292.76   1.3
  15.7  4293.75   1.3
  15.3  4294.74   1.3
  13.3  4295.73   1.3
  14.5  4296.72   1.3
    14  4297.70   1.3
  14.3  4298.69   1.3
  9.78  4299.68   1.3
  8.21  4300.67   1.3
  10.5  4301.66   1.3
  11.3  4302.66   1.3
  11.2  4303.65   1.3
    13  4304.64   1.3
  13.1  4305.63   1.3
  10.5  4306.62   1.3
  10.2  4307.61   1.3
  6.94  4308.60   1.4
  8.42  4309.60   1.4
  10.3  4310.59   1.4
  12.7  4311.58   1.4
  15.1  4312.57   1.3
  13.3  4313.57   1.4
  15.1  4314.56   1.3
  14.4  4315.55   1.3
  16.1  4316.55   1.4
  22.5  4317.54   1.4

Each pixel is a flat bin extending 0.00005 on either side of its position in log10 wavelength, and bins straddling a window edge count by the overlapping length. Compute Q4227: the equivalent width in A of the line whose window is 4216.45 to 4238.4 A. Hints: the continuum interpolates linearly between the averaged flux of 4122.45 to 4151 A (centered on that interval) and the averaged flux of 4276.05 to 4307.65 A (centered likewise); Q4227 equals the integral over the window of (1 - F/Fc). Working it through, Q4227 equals 4.64 A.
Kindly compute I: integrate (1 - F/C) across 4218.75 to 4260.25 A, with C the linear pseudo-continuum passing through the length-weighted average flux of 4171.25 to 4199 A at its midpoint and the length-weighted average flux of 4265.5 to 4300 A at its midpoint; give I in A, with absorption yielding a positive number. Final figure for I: 5.7 A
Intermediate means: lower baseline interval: 14.9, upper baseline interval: 13.7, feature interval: 12.2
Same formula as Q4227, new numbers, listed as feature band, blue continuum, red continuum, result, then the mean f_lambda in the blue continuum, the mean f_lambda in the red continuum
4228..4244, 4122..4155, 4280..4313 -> 1.4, 14.1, 12.7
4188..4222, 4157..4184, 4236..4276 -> 0.3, 15.2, 13.5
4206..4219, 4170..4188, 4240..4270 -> -0.8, 15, 14.4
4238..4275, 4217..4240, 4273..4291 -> -5.0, 10.8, 13.5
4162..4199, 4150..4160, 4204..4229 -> -2.7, 14.9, 12.8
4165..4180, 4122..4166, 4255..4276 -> -0.5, 14.4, 13.2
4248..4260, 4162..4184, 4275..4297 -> 1.0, 15.2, 13.8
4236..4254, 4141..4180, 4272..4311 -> -1.2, 14.2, 12.4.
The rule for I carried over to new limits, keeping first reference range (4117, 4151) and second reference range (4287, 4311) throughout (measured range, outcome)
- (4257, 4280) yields -2.75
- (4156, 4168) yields -1.45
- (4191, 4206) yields -0.70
